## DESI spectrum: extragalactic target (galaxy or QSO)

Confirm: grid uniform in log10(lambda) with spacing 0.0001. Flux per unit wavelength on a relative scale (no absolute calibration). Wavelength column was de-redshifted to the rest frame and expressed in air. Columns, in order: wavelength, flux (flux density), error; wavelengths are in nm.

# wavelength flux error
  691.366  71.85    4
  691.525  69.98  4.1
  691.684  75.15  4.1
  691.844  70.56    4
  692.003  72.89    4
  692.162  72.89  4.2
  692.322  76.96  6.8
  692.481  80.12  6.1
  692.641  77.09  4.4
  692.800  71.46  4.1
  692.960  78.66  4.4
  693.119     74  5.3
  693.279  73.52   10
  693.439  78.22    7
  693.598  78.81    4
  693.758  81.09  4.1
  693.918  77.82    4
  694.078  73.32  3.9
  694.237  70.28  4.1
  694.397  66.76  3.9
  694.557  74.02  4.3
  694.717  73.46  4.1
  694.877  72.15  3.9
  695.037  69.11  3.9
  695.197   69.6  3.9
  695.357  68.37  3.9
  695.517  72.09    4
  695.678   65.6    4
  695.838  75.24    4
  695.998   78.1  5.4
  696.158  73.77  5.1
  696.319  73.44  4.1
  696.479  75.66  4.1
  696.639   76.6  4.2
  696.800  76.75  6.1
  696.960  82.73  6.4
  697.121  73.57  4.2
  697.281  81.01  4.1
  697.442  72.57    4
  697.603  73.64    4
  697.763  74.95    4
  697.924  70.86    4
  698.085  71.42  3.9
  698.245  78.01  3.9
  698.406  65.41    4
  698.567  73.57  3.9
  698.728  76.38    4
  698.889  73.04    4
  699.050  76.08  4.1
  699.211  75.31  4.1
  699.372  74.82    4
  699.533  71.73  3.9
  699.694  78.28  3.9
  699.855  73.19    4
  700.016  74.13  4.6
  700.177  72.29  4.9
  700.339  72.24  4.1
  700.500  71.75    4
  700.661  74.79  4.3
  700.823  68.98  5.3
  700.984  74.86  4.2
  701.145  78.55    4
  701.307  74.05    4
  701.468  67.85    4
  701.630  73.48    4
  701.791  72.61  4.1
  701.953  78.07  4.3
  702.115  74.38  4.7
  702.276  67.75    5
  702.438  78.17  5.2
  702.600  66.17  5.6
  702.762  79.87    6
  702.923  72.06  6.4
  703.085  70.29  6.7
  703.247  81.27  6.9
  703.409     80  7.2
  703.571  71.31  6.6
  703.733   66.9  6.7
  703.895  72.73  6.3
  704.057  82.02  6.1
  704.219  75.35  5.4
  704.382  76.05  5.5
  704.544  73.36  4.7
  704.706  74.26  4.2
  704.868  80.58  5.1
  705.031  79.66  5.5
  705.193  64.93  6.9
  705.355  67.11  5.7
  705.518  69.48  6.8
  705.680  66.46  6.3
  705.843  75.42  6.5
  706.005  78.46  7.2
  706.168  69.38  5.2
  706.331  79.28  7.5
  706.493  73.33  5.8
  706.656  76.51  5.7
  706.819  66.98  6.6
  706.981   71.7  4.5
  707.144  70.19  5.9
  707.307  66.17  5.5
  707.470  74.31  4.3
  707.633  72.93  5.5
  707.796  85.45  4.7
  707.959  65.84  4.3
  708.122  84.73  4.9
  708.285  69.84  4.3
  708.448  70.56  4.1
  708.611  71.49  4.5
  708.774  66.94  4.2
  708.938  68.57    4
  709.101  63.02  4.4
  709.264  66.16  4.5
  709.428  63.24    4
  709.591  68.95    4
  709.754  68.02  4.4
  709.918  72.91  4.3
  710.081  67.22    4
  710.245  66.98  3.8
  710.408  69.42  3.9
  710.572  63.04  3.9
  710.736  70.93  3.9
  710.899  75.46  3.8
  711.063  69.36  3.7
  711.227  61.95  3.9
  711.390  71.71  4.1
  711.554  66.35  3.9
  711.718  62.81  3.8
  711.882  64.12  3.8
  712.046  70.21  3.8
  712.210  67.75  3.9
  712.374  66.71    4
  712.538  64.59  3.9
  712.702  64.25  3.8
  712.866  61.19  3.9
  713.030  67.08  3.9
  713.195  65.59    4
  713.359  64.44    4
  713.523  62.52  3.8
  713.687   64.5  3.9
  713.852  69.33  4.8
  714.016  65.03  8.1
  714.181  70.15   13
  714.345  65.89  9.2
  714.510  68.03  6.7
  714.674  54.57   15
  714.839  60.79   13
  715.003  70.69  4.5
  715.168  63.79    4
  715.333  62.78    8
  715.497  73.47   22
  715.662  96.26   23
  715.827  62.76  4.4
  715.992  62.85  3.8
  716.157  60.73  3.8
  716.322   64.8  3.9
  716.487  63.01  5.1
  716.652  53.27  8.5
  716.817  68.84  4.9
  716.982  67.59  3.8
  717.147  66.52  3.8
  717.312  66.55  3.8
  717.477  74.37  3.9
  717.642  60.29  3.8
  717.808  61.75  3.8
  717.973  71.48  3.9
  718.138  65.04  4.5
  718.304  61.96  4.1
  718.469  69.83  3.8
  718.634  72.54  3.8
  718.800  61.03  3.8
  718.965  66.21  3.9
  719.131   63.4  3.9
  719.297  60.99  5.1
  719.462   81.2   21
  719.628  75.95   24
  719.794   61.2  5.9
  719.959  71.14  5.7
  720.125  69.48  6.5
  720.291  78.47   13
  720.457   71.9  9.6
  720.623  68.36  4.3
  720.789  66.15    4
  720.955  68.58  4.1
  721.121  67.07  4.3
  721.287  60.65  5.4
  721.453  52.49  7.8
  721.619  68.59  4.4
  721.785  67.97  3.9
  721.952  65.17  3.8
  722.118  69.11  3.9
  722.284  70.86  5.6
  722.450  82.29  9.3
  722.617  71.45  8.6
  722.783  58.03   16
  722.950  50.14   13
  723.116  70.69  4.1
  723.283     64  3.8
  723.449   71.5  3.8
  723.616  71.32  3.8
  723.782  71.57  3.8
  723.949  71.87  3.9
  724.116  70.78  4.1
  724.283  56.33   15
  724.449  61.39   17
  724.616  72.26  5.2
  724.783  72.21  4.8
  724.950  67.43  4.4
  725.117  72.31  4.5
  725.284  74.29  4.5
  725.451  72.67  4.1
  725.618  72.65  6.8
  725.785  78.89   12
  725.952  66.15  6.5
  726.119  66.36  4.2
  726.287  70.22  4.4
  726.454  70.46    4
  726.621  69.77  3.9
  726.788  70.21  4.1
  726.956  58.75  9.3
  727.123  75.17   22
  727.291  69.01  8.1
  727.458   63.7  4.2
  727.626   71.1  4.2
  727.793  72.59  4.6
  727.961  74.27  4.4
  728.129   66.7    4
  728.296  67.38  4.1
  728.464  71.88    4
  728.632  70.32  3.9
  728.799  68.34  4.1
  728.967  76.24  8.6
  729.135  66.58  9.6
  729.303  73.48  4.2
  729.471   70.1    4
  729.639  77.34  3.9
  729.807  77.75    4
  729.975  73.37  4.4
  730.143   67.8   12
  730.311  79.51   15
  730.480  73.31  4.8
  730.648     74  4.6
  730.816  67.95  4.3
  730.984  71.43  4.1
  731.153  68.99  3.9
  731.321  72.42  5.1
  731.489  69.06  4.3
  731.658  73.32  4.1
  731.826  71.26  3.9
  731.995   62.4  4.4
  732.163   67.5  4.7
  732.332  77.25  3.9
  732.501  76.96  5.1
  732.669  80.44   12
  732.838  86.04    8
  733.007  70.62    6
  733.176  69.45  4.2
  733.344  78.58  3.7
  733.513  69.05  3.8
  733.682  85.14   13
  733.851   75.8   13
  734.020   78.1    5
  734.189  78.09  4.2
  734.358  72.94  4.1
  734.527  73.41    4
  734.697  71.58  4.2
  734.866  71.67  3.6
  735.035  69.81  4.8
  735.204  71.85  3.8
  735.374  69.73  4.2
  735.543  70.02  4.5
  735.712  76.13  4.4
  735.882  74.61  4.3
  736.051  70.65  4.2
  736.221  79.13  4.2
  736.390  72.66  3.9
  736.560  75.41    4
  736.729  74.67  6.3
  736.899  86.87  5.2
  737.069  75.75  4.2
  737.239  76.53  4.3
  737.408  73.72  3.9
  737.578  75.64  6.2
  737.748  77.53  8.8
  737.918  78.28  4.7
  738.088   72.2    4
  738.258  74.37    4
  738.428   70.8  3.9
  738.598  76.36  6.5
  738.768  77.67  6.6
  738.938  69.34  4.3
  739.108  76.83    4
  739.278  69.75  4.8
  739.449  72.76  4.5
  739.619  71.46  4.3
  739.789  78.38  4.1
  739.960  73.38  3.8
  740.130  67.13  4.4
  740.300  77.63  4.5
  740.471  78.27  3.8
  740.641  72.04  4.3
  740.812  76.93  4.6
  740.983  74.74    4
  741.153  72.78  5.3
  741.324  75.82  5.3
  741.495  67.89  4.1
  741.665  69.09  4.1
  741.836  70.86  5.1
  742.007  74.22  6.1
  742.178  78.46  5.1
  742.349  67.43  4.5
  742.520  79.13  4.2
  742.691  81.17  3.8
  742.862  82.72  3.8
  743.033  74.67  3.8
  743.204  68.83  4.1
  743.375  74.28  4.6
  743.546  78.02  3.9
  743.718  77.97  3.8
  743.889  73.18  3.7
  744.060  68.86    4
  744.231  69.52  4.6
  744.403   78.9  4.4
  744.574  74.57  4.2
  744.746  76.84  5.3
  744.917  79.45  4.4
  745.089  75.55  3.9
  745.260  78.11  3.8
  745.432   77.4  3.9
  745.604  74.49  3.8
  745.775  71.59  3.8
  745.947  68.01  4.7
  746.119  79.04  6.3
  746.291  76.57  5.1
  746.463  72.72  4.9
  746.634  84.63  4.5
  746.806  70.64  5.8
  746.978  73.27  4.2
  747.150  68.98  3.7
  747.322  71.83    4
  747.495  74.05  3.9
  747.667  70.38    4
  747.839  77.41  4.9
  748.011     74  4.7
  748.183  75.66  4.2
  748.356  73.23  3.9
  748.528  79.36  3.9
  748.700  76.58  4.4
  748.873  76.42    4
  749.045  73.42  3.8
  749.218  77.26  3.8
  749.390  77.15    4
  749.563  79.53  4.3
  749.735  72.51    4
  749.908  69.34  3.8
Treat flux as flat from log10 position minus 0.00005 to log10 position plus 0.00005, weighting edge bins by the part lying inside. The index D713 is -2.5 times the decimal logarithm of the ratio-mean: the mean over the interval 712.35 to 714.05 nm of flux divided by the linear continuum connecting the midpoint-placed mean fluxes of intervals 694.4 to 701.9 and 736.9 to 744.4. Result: 0.14 mag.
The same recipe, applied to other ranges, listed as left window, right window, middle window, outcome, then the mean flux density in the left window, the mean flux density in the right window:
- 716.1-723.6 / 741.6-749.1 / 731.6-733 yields -0.05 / 66.8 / 74.8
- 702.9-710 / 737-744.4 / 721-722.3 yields 0.13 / 72.4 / 74.3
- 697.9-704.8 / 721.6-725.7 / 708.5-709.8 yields 0.08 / 73.9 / 68.7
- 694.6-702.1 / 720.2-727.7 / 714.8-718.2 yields 0.05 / 73.7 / 68.4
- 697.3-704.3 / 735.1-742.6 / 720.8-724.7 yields 0.11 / 73.8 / 74.2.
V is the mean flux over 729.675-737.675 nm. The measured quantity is 74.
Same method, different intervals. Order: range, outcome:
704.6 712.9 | 70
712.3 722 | 66.5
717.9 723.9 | 67.7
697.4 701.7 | 73.4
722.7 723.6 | 63.5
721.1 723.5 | 65.9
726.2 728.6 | 69.4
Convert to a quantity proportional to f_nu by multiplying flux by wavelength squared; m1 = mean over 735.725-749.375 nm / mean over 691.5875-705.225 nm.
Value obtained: 1.14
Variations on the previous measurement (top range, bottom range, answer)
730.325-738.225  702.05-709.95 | 1.11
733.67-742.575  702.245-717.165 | 1.16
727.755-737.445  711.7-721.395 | 1.15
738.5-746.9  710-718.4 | 1.22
